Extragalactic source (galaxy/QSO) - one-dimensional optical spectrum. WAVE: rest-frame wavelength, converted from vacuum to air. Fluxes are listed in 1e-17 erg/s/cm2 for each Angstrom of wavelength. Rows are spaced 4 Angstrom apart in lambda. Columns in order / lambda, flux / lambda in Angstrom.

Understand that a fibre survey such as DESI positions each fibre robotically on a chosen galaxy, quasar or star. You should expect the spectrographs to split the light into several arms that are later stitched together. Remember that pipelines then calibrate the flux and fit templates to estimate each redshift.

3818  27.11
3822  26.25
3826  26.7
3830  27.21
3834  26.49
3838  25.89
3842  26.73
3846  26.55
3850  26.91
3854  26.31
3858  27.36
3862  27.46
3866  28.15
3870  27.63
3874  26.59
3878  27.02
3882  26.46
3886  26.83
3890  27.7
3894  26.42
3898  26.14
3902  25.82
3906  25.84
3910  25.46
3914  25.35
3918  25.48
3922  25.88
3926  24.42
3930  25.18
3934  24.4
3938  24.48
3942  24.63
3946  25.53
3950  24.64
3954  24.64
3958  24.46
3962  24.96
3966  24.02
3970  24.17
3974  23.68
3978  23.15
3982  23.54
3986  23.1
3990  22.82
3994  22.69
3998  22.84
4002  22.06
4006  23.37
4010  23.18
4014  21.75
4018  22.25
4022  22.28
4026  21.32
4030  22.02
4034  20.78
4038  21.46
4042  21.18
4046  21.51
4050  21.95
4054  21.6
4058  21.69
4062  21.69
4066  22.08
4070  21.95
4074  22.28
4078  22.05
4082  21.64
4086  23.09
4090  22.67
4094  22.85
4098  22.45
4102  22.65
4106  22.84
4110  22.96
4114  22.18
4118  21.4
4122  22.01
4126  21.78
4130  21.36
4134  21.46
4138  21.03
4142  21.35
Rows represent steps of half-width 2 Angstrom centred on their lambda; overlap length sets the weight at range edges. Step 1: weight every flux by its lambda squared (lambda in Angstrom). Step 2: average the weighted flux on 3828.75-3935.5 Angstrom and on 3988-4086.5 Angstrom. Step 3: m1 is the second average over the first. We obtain 0.90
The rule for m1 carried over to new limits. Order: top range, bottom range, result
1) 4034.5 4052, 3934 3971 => 0.91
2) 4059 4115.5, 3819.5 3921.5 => 0.94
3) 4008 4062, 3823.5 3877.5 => 0.89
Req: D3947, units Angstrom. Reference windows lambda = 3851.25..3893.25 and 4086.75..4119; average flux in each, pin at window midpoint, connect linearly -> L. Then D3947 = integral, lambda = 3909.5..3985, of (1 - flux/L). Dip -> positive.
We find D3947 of 3.1 Angstrom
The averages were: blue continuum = 27.1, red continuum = 22.6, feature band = 24.6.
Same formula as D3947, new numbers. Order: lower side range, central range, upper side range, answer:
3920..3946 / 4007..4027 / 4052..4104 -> 0.92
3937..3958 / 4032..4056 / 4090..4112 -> 2.12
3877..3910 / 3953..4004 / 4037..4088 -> 1.32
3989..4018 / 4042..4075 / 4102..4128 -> 0.95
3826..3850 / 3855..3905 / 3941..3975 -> -2.00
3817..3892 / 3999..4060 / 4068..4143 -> 4.30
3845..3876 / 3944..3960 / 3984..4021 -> -0.37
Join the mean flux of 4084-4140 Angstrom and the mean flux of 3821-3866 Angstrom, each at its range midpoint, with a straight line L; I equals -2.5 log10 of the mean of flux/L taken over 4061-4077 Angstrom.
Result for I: 0.04 mag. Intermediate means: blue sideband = 26.8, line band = 22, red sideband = 22.2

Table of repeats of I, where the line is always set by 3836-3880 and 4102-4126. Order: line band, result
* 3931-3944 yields 0.04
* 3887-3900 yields -0.02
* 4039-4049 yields 0.10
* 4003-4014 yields 0.06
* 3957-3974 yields 0.03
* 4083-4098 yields 0.00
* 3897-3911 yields 0.01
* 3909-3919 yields 0.02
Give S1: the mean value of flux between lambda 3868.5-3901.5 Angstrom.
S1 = 26.8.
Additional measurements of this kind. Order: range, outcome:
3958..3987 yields 23.9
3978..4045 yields 22.3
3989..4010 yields 22.8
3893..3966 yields 25.2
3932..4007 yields 23.9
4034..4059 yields 21.5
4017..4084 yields 21.7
